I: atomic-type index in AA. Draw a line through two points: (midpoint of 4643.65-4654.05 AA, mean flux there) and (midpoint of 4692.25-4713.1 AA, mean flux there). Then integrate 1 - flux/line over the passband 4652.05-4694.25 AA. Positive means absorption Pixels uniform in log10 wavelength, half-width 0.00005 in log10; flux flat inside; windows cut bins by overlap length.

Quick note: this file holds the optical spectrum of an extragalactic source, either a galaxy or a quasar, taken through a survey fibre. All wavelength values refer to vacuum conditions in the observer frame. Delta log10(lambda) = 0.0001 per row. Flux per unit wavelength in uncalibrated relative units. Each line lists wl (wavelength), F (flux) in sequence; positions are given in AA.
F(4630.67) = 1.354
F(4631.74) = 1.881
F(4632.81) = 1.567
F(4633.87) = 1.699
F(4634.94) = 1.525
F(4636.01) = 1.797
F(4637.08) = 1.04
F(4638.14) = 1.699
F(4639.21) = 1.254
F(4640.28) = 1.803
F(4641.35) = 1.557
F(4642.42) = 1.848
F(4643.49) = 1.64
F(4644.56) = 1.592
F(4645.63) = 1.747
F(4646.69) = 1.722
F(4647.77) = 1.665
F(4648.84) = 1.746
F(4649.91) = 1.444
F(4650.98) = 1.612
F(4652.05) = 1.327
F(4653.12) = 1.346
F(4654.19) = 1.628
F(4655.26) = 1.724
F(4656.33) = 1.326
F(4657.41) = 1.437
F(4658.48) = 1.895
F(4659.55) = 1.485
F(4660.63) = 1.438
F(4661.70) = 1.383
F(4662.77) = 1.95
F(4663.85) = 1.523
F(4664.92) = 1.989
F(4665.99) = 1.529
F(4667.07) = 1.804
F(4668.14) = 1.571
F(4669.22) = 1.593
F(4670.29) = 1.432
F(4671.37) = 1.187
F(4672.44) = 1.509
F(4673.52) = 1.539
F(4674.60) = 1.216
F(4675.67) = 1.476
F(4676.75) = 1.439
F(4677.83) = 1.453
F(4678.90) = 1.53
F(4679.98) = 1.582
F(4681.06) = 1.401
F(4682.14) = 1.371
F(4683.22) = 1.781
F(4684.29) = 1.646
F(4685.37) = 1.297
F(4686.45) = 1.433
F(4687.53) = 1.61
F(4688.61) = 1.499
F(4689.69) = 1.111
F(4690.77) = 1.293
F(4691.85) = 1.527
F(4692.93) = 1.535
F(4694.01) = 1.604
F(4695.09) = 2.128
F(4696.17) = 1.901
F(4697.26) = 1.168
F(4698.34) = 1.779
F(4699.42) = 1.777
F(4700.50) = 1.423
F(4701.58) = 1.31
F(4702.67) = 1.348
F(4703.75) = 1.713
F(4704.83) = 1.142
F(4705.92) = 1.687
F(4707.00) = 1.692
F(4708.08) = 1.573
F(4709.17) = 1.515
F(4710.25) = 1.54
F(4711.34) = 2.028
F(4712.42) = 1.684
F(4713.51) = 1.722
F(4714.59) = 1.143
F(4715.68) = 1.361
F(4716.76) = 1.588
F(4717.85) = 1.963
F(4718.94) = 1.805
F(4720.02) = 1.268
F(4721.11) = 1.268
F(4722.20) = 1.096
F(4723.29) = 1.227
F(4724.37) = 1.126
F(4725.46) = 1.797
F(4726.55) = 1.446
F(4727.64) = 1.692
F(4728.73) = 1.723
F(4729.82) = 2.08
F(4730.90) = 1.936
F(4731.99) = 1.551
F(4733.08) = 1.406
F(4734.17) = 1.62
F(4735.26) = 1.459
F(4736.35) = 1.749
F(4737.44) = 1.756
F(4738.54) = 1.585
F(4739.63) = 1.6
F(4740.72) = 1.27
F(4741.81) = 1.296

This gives 2.16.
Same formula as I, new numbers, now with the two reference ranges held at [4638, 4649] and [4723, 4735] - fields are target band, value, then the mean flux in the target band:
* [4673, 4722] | 2.92 AA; 1.53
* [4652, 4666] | 0.57 AA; 1.58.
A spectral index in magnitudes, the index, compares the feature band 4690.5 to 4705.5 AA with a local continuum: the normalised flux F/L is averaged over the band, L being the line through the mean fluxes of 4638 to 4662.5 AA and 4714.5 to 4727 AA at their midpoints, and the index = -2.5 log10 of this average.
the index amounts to -0.05 mag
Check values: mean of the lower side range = 1.58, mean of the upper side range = 1.43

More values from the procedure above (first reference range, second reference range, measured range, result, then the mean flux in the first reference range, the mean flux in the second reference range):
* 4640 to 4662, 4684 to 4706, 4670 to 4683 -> 0.080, 1.59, 1.52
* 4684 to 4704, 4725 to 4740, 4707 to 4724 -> 0.059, 1.53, 1.67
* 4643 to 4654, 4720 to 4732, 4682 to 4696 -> 0.010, 1.59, 1.53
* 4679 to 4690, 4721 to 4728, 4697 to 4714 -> -0.108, 1.48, 1.38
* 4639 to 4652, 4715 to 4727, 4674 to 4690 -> 0.059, 1.63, 1.45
